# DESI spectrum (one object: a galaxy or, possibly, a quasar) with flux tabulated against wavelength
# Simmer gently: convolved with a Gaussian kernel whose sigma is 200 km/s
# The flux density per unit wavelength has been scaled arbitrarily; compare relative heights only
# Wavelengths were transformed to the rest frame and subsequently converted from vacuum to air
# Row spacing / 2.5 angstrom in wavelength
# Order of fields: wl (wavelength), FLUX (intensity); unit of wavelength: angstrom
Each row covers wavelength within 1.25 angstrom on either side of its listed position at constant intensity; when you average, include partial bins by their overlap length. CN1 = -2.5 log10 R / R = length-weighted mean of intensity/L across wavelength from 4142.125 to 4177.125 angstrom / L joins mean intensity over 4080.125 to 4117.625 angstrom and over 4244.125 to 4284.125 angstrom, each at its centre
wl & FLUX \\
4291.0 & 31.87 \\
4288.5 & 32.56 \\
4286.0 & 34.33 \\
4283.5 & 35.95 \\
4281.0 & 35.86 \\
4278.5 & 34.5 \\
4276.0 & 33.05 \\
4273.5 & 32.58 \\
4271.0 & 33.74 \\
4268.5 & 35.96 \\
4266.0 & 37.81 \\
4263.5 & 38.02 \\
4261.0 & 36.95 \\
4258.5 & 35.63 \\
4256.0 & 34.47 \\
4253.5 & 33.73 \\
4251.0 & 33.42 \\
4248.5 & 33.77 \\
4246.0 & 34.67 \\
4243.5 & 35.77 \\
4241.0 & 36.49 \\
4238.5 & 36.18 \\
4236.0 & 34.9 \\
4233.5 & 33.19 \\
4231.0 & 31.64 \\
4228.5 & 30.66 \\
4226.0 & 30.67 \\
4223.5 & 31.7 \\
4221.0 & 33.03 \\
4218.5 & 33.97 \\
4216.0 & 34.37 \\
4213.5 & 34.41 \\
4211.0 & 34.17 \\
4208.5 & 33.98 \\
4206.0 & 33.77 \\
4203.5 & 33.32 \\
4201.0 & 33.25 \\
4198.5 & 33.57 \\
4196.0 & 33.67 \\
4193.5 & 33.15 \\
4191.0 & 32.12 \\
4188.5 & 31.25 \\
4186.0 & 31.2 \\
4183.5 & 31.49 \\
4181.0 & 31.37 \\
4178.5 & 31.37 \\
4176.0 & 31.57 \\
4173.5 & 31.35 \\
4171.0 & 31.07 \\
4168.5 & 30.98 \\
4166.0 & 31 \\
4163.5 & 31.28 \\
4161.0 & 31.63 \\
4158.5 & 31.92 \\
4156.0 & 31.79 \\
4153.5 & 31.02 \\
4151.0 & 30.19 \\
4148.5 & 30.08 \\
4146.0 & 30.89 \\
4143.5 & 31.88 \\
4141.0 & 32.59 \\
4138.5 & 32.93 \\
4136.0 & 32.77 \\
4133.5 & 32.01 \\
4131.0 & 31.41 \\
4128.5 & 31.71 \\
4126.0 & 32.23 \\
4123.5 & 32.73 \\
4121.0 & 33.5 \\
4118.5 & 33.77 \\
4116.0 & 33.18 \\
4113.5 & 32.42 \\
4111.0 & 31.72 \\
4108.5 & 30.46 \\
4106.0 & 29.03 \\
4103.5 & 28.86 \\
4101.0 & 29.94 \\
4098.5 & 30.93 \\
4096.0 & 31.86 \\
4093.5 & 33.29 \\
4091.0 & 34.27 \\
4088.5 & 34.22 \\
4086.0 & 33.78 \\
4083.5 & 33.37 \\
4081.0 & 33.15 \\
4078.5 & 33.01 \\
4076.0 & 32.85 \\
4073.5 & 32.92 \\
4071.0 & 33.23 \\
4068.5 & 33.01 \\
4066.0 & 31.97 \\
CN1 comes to 0.07 mag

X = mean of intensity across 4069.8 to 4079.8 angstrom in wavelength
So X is 33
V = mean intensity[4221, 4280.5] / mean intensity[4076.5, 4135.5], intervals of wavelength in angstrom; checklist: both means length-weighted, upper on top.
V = 1.1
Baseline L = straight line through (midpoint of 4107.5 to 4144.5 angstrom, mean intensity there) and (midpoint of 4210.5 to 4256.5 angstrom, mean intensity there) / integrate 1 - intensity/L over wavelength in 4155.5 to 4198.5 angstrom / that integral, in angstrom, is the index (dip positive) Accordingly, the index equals 1.70 angstrom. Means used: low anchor 32.4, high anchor 33.7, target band 31.7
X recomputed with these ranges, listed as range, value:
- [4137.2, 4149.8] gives 31.7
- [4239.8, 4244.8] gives 36.1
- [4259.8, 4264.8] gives 37.5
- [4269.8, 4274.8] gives 33.2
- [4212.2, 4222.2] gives 34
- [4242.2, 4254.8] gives 34.3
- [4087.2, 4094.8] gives 33.9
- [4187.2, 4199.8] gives 32.7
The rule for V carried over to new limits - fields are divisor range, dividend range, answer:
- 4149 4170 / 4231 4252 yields 1.11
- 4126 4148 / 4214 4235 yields 1.02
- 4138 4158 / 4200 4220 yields 1.08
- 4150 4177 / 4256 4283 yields 1.13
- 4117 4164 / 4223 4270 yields 1.08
